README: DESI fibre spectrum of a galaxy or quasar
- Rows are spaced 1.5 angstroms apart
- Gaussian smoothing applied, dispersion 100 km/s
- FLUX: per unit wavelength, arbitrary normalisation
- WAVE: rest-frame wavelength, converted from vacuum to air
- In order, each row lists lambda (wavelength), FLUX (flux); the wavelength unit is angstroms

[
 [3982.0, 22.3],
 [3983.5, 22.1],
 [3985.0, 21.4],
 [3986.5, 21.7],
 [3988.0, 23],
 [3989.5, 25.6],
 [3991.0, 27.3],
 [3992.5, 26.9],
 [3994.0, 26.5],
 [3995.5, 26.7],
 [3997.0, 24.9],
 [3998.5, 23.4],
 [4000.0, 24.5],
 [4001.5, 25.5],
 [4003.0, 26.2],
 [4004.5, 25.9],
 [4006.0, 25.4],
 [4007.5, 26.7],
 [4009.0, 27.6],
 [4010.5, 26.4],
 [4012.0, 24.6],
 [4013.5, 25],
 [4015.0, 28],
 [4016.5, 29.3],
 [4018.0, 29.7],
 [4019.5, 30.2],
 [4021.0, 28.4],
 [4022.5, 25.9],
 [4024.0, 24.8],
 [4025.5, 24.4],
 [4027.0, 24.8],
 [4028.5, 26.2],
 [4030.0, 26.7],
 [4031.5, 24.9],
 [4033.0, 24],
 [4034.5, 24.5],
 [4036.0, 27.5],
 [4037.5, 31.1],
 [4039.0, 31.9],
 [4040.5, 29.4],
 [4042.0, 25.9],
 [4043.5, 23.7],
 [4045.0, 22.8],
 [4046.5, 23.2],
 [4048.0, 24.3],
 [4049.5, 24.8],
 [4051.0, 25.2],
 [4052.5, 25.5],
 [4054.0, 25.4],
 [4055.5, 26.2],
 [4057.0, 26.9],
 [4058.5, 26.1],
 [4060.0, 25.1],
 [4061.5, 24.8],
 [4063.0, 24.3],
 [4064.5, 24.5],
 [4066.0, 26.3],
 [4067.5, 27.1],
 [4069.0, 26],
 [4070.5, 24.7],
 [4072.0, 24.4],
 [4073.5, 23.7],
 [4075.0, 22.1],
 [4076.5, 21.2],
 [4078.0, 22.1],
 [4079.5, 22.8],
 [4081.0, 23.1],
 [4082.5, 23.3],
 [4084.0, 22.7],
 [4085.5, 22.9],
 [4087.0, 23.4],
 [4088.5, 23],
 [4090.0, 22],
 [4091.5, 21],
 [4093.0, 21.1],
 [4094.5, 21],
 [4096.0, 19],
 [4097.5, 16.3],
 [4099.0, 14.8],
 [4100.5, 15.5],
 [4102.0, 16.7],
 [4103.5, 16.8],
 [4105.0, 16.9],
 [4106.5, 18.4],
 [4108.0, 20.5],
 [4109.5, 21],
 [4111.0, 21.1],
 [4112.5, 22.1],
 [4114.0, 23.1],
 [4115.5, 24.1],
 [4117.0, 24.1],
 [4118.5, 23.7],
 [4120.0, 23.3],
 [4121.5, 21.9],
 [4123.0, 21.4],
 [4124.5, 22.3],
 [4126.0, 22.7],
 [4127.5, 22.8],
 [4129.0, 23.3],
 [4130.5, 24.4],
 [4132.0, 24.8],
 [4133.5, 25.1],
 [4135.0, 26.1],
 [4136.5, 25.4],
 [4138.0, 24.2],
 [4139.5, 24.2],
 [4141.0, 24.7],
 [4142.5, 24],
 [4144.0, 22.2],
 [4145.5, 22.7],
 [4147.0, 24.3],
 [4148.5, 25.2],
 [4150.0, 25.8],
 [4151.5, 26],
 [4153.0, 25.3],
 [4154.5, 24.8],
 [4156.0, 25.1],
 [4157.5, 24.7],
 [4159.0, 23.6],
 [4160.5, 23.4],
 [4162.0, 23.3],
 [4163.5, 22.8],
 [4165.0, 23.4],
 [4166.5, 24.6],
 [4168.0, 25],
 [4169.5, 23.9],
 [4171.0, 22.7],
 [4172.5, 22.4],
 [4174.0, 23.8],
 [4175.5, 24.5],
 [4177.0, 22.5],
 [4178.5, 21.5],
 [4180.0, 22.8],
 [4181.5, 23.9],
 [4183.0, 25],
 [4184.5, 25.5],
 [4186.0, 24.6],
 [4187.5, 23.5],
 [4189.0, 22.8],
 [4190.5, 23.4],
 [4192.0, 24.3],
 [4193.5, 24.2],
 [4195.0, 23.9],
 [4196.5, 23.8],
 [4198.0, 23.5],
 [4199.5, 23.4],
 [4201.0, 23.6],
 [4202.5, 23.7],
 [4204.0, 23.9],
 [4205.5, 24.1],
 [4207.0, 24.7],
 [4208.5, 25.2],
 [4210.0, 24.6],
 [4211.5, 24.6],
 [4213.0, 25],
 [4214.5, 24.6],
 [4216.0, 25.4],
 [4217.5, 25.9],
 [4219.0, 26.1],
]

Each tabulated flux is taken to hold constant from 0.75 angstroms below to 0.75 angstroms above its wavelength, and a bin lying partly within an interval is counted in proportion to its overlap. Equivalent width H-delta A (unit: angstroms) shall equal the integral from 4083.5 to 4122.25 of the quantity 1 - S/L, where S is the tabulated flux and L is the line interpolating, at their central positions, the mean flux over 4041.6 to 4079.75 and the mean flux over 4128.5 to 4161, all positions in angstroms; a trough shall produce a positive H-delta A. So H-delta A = 6.2 angstroms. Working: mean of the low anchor 24.6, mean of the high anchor 24.5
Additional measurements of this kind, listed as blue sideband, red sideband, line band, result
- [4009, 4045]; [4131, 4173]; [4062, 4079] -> 1.1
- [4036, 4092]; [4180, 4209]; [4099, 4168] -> 4.2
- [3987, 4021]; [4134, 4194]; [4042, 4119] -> 8.2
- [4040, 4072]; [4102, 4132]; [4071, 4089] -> 0.7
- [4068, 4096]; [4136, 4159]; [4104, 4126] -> 1.8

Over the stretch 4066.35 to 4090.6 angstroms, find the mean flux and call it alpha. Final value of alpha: 23.5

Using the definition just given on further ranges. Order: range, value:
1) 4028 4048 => 26.2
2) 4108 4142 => 23.4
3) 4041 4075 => 25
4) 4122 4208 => 23.9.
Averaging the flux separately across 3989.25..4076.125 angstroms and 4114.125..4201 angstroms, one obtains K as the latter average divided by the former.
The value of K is 0.9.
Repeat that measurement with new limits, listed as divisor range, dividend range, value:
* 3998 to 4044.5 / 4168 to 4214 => 0.90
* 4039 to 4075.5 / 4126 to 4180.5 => 0.95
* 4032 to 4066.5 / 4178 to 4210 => 0.93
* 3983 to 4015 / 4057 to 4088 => 0.96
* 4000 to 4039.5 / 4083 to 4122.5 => 0.77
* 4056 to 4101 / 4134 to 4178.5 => 1.06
